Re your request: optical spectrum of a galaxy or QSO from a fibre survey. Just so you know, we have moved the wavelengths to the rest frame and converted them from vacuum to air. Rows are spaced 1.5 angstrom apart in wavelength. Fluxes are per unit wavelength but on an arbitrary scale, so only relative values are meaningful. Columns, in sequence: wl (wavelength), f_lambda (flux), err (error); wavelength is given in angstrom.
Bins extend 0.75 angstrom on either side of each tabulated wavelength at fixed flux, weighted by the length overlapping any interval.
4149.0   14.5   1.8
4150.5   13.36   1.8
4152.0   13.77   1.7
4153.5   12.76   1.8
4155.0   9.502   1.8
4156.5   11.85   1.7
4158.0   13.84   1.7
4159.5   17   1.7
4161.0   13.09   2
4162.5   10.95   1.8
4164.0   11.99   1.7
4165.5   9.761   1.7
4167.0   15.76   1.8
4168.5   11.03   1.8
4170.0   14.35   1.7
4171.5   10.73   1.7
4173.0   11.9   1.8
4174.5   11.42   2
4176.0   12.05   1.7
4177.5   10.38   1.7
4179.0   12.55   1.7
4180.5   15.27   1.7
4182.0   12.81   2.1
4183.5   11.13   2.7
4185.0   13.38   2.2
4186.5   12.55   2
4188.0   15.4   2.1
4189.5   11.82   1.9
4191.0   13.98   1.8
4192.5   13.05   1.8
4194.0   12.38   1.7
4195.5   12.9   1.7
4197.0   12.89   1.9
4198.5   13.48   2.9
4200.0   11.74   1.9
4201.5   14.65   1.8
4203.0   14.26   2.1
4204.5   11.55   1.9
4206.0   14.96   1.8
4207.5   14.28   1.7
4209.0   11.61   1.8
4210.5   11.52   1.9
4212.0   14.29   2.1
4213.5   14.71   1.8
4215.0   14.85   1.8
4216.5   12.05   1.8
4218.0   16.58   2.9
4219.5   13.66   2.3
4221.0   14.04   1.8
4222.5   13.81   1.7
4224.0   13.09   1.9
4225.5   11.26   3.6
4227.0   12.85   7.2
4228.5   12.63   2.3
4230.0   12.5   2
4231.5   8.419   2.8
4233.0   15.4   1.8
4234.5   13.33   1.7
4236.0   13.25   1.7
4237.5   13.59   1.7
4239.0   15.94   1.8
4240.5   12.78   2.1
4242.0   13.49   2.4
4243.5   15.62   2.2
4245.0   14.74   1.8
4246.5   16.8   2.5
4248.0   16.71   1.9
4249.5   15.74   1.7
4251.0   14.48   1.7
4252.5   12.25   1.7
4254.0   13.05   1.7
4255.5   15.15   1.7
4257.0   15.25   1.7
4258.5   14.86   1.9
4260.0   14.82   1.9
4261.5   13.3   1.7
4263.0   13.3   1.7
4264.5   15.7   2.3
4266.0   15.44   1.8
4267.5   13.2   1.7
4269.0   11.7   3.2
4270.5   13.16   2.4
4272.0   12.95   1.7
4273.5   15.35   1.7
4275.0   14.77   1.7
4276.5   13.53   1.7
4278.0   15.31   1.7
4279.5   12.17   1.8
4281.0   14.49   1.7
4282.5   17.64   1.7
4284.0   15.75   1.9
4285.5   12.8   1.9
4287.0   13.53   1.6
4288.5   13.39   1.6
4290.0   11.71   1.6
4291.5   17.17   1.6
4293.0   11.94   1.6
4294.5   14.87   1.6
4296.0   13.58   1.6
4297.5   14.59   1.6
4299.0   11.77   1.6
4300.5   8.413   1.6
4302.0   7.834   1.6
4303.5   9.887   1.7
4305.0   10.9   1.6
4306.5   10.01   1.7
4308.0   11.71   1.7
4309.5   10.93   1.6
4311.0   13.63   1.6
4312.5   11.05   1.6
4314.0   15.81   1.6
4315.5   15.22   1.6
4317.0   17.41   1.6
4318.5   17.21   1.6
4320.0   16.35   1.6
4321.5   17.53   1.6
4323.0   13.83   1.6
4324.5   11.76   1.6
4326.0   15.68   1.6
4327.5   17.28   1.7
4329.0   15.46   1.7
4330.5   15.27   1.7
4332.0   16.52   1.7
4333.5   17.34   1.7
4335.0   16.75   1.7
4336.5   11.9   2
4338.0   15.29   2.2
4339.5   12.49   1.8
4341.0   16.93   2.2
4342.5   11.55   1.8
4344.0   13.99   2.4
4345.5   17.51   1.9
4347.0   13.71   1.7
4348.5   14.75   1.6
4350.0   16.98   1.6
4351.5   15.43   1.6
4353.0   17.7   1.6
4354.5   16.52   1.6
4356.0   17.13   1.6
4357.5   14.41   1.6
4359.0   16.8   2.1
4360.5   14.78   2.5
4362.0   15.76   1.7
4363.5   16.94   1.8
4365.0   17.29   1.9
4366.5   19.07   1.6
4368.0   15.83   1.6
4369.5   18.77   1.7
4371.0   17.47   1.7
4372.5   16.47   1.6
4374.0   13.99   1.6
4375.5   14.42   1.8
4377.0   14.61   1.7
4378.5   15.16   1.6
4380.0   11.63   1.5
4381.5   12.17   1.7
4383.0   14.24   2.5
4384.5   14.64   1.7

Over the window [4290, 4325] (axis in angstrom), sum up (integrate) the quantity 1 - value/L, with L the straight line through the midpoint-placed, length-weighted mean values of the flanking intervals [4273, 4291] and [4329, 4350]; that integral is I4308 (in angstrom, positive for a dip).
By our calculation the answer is 3.40 angstrom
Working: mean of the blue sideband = 14.2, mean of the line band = 13.2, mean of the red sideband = 15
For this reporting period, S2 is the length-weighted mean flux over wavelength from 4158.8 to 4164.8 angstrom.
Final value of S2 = 13.2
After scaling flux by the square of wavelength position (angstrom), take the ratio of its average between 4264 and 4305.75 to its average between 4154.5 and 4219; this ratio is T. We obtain 1.08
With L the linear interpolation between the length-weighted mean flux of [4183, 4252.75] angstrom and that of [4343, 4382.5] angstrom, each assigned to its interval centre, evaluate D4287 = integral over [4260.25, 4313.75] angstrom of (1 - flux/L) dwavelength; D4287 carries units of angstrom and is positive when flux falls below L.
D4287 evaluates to 5.32 angstrom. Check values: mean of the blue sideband 13.6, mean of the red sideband 15.7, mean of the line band 13.1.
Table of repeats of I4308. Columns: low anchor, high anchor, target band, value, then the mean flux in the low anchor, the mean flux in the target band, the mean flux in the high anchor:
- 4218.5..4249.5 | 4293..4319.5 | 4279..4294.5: -1.41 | 13.8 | 14.1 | 12.7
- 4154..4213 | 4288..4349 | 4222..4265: -2.05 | 12.8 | 13.9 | 13.9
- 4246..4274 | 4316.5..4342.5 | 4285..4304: 3.11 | 14.3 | 12.5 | 15.5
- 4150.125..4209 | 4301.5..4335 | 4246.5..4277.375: -1.60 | 12.8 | 14.3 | 14.1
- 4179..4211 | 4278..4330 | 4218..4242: 0.13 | 13.1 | 13.2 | 13.7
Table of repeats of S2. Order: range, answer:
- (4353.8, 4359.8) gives 16.2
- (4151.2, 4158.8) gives 12.4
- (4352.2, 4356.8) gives 17.1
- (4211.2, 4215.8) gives 14.6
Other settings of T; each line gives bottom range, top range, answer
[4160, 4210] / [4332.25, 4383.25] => 1.32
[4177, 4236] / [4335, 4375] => 1.29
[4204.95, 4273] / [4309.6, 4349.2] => 1.13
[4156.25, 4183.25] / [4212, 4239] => 1.09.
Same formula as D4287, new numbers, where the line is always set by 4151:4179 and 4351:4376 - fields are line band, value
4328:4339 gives 0.2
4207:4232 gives 0.7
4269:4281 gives 0.7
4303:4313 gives 2.7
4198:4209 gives -0.2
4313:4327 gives -0.1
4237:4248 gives -0.7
